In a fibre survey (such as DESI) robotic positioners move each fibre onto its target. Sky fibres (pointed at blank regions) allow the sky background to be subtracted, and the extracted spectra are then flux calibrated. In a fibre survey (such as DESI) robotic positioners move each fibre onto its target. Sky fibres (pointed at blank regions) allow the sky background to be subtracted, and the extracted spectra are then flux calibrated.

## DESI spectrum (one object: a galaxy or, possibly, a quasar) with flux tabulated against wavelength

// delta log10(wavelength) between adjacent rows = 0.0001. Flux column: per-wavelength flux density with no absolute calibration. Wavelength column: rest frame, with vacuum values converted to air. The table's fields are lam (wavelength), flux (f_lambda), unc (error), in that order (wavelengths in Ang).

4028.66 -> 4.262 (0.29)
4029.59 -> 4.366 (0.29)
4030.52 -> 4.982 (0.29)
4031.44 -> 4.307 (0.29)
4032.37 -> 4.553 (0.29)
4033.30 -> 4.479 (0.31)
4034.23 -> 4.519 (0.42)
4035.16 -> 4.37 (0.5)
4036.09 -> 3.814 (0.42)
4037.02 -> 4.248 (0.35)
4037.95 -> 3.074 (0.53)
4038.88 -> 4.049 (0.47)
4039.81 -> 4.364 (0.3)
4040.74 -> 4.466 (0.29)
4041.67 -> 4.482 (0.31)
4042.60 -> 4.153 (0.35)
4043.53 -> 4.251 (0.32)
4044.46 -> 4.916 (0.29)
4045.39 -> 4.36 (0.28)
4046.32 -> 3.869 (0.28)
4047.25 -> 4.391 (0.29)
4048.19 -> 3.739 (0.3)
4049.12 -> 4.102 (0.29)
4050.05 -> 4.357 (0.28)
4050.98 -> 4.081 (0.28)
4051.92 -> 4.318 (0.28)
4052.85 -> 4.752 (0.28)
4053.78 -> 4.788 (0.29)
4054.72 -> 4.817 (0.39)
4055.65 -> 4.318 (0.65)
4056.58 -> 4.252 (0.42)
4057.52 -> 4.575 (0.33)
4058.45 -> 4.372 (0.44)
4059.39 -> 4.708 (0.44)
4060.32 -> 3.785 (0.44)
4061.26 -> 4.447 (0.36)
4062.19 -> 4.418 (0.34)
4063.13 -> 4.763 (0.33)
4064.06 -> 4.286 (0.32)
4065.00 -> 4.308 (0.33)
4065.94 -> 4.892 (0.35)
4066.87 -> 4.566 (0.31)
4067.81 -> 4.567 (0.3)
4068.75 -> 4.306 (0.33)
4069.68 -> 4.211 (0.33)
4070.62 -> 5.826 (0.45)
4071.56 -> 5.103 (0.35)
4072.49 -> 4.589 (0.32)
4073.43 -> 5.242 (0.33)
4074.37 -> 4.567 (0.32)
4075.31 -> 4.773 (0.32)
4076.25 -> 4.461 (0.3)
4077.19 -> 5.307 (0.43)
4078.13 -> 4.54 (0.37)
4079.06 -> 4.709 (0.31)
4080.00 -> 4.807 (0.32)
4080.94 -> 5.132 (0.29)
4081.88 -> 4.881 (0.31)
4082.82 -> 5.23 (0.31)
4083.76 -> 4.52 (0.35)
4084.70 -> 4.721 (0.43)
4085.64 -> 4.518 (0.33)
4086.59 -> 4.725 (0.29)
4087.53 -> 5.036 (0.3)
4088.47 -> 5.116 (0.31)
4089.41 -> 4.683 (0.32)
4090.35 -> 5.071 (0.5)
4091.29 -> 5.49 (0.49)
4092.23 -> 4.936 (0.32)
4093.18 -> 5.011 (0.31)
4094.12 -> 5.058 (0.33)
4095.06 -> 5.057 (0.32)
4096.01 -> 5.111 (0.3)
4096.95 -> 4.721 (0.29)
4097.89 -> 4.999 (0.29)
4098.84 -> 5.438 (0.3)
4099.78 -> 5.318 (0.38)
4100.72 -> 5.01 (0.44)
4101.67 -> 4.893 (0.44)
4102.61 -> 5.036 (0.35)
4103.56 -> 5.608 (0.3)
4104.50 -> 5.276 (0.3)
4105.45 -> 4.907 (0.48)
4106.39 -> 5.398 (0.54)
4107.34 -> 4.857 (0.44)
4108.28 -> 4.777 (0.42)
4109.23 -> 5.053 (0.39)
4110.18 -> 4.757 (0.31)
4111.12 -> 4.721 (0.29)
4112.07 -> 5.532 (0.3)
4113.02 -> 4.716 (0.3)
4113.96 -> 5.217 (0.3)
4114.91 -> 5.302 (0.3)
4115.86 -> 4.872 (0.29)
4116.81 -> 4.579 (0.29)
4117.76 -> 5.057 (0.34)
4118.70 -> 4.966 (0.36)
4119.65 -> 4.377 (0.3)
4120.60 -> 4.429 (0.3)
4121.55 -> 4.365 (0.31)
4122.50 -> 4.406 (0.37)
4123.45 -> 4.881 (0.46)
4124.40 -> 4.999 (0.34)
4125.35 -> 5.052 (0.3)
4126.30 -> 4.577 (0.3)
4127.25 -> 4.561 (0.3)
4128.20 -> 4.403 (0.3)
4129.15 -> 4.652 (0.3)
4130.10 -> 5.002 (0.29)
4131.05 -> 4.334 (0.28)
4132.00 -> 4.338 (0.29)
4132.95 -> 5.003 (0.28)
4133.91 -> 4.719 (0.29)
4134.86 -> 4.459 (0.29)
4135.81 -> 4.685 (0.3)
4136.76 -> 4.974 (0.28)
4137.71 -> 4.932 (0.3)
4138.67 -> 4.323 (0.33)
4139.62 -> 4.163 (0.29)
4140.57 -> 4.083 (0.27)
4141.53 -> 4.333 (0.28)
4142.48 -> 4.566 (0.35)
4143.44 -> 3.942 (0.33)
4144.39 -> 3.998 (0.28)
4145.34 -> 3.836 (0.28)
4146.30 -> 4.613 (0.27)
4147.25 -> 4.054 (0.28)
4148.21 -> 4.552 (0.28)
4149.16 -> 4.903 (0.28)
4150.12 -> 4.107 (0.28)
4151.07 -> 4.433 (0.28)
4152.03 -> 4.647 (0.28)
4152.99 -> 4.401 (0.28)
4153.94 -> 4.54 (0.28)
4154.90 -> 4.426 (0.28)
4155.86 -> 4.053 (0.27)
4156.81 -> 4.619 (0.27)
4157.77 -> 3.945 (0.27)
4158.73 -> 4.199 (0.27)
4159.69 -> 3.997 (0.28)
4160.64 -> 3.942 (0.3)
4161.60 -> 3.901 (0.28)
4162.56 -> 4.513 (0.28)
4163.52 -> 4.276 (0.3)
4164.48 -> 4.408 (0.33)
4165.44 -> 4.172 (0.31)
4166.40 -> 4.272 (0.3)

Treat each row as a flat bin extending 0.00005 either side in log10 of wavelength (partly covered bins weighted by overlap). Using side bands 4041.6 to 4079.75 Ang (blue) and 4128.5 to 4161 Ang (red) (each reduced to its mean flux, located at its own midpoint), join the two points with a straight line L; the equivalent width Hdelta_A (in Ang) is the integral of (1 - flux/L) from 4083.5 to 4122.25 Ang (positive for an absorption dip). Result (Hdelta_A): -4.3 Ang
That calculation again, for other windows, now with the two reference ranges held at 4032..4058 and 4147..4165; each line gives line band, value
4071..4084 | -1.7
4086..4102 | -2.7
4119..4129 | -0.7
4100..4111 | -1.9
